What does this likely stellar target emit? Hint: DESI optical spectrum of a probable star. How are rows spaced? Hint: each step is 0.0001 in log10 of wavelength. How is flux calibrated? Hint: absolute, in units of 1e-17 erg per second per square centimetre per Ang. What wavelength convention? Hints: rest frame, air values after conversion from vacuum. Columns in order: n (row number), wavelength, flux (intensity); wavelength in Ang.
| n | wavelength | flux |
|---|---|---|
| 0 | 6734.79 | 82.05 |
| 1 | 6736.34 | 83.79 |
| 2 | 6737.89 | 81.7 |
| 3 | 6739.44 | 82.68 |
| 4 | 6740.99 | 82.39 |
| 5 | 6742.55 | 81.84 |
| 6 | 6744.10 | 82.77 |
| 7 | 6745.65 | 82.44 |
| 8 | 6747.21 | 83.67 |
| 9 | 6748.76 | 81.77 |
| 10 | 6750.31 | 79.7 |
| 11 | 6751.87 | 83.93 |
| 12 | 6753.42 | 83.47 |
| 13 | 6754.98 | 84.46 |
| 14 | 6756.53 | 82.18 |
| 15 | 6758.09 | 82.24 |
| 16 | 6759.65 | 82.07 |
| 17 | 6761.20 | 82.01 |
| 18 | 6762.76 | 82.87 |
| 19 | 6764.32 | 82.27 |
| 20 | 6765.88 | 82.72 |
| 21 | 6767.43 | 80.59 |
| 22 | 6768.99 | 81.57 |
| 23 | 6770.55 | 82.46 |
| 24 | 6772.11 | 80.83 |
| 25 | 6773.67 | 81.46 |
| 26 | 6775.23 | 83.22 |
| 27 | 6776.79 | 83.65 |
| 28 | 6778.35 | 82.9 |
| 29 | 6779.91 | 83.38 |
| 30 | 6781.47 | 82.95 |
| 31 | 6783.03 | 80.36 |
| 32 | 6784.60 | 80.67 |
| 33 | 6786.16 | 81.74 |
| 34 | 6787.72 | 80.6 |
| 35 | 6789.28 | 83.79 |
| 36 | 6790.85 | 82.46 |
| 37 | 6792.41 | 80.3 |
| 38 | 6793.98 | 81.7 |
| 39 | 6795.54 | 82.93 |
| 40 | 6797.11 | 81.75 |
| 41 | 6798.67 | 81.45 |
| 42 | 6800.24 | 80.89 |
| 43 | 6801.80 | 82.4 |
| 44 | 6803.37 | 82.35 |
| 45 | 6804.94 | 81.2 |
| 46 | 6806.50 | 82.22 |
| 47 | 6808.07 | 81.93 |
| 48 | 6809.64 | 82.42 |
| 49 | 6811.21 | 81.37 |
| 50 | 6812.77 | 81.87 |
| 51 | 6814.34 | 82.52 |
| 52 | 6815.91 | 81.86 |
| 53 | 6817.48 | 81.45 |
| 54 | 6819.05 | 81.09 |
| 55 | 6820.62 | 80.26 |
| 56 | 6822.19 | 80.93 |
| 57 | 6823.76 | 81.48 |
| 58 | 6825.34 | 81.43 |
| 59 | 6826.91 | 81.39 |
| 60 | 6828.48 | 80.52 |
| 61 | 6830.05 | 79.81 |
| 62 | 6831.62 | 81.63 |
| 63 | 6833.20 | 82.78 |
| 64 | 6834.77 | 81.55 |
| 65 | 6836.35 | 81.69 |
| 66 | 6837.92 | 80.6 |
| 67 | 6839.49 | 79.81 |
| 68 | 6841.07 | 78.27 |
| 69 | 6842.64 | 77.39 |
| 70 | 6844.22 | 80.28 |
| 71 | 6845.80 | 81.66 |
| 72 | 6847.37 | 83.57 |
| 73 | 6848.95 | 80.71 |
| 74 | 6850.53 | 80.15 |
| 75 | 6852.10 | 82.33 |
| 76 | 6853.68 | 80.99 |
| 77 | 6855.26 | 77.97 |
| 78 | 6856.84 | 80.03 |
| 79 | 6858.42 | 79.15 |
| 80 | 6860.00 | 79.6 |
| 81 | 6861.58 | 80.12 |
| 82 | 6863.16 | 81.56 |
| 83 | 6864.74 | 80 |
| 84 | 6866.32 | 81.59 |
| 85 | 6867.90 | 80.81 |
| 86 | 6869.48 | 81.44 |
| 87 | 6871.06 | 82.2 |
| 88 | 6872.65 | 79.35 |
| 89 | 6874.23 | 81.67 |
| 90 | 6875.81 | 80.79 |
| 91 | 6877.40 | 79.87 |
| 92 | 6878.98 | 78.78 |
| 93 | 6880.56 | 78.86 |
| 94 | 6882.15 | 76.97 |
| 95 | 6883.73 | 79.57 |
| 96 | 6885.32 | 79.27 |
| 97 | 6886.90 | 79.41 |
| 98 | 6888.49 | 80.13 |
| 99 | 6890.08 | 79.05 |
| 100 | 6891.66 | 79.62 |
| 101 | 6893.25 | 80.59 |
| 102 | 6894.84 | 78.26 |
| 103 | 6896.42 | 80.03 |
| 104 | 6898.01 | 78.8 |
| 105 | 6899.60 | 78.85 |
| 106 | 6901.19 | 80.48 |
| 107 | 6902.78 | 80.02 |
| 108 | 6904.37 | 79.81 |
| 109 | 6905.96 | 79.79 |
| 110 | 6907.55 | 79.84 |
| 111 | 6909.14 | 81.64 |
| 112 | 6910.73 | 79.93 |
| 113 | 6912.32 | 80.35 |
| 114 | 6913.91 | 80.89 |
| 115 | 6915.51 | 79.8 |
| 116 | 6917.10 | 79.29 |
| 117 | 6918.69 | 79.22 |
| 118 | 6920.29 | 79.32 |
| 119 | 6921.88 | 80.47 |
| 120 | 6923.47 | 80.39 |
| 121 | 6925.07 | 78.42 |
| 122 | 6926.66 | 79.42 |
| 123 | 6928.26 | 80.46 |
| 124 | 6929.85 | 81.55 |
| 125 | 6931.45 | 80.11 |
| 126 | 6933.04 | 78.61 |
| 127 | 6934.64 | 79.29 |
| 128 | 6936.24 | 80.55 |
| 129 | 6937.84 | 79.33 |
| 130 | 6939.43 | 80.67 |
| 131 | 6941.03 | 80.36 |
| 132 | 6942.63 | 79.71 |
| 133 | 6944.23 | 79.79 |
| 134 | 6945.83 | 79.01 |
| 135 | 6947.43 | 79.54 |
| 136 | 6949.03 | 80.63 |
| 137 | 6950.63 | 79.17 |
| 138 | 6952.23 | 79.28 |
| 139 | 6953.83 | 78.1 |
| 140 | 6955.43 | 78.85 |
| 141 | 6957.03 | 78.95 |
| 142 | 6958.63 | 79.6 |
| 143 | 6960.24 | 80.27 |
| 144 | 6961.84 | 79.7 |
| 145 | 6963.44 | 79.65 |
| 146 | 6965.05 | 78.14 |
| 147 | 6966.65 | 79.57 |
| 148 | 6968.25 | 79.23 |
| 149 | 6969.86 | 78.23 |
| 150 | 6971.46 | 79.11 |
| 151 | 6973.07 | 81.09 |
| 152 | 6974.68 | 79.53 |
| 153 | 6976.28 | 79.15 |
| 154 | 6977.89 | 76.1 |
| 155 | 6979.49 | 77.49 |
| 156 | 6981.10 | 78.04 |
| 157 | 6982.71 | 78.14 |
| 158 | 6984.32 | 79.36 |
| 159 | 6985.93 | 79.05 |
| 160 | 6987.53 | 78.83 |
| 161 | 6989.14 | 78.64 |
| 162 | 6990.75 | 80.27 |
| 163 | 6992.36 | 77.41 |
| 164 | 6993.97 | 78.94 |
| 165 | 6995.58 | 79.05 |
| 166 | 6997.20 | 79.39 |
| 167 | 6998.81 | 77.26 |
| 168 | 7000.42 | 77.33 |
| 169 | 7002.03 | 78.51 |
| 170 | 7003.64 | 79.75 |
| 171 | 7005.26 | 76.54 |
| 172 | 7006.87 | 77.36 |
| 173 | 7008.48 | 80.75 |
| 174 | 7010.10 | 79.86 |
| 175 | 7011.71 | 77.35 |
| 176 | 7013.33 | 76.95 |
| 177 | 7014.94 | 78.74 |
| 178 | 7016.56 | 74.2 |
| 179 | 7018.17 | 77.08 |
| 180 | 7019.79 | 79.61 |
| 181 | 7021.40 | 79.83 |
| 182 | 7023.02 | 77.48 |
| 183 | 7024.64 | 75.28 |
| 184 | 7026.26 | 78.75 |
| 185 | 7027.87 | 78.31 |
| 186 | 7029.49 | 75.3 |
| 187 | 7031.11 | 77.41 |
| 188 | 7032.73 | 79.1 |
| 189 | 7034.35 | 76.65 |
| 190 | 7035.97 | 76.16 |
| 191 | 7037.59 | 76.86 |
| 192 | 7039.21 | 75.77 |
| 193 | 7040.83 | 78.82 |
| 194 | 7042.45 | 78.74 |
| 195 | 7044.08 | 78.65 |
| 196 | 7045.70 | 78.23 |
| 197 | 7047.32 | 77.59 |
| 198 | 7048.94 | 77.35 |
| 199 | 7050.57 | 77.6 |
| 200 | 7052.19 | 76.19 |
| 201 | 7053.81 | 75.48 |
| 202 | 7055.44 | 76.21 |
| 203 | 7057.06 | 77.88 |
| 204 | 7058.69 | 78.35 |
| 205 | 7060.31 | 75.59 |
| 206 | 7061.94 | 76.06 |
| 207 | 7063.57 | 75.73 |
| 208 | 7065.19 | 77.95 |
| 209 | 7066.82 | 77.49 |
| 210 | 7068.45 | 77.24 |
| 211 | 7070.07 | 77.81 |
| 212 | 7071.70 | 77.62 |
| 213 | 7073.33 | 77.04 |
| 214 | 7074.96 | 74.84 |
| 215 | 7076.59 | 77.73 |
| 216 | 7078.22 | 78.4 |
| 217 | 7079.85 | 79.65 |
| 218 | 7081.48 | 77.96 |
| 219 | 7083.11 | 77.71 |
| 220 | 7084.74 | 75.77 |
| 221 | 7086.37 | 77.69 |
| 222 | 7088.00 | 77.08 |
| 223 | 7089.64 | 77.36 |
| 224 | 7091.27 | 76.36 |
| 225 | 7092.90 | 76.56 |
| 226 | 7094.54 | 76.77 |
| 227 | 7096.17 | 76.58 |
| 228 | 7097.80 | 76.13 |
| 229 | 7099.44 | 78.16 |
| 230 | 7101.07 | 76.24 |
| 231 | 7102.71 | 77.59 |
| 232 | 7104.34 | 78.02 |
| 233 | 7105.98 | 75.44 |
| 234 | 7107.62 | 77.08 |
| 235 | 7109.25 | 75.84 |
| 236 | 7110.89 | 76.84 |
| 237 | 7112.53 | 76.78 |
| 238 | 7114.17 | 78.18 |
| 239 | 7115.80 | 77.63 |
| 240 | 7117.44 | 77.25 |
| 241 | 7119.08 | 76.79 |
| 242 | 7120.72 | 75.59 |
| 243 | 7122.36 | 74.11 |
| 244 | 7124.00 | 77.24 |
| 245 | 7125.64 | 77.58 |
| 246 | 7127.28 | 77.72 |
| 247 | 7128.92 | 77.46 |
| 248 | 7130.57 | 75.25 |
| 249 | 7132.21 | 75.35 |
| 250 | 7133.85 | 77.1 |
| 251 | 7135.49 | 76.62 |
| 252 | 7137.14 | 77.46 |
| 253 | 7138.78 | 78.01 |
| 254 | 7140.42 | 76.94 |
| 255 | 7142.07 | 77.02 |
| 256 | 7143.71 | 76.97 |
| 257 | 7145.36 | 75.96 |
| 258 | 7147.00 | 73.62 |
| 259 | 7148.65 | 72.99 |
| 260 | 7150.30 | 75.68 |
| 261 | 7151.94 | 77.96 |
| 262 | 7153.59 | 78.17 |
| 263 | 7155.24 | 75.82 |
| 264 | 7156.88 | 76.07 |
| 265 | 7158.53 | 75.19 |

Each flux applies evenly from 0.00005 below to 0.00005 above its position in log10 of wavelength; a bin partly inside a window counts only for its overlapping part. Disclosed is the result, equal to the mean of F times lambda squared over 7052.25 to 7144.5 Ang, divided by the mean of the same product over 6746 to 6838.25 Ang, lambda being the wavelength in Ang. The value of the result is 1.0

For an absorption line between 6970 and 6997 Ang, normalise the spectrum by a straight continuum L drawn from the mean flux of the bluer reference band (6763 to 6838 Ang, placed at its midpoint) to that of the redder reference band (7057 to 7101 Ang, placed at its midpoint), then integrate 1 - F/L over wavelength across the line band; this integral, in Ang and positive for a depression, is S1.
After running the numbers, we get -0.01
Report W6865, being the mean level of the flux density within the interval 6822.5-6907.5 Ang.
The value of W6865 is 80.2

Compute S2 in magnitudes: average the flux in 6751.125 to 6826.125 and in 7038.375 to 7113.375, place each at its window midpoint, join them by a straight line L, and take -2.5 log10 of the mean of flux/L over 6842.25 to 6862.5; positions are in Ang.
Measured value 0.008 mag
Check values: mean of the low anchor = 82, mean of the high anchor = 77.1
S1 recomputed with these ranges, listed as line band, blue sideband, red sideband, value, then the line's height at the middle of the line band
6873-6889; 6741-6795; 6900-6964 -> 0.2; 80.5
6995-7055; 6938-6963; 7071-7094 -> 0.4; 78.3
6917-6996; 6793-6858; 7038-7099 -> -0.3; 79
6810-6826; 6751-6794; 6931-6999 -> 0.0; 81.5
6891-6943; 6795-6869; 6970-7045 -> -0.2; 79.6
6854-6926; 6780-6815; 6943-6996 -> 0.4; 80.3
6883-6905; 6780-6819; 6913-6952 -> 0.2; 80.4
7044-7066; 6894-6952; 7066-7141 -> 0.2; 77.8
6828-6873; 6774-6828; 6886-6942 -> 0.2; 81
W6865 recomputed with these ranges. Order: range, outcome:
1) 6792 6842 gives 81.4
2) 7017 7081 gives 77.4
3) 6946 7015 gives 78.8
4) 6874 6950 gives 79.8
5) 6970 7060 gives 78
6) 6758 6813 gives 82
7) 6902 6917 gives 80.2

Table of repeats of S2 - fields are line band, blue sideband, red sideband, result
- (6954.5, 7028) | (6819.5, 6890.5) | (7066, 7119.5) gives 0.00 mag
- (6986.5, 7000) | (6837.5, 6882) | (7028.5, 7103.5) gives -0.01 mag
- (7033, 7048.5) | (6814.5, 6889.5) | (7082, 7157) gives 0.00 mag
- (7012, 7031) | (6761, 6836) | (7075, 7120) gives 0.01 mag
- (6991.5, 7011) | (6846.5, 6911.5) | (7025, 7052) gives -0.01 mag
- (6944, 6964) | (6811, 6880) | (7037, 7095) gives -0.01 mag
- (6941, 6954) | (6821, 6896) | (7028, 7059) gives -0.01 mag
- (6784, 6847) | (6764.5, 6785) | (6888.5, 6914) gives 0.00 mag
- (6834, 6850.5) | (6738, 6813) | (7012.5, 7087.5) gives 0.01 mag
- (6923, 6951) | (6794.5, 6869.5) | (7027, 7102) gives -0.01 mag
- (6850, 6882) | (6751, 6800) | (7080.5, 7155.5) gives 0.01 mag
